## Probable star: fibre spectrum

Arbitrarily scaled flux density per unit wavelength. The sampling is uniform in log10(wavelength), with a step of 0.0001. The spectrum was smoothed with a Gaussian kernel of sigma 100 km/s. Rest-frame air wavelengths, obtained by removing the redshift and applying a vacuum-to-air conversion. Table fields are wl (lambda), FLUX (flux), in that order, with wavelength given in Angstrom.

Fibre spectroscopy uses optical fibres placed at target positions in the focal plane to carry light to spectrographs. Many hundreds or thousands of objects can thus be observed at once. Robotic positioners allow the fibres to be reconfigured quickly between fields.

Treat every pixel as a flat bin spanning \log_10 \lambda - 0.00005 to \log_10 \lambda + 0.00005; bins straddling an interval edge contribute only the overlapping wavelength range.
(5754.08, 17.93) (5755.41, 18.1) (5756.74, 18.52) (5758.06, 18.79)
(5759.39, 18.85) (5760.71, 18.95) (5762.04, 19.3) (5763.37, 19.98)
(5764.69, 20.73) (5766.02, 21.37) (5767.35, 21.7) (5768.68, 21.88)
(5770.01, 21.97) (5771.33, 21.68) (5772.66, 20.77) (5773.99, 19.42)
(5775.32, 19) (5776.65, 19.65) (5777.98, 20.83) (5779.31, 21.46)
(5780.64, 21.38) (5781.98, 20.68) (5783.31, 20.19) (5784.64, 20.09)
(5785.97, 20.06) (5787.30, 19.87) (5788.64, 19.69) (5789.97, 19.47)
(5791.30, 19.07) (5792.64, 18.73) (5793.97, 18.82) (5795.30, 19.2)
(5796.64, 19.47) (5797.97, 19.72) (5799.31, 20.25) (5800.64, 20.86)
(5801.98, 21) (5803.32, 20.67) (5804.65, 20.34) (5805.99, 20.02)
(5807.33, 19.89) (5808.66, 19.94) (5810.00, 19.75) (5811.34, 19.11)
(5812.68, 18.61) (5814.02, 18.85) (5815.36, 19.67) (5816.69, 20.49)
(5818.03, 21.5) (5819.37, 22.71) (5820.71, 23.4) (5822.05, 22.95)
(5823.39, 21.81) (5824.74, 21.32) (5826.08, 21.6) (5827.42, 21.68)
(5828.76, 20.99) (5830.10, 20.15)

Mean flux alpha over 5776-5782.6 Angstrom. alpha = 20.8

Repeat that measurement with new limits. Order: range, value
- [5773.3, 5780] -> 20.1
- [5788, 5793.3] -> 19.2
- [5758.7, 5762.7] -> 19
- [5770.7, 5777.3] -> 20.1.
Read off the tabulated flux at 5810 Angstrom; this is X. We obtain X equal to 19.75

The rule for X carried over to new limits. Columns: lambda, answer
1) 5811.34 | 19.11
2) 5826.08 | 21.6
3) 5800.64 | 20.86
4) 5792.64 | 18.73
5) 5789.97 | 19.47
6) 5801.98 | 21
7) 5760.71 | 18.95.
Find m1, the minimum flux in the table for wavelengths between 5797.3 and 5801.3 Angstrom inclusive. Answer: 19.72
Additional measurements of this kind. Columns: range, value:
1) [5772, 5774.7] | 19.42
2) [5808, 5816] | 18.61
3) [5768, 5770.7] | 21.88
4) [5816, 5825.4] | 20.49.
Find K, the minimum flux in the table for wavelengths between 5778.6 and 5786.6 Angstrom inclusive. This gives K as 20.06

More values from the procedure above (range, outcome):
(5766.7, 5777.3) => 19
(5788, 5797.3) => 18.73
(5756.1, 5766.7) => 18.52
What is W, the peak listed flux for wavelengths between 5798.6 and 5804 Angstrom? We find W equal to 21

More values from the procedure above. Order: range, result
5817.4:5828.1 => 23.4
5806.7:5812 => 19.94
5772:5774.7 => 20.77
